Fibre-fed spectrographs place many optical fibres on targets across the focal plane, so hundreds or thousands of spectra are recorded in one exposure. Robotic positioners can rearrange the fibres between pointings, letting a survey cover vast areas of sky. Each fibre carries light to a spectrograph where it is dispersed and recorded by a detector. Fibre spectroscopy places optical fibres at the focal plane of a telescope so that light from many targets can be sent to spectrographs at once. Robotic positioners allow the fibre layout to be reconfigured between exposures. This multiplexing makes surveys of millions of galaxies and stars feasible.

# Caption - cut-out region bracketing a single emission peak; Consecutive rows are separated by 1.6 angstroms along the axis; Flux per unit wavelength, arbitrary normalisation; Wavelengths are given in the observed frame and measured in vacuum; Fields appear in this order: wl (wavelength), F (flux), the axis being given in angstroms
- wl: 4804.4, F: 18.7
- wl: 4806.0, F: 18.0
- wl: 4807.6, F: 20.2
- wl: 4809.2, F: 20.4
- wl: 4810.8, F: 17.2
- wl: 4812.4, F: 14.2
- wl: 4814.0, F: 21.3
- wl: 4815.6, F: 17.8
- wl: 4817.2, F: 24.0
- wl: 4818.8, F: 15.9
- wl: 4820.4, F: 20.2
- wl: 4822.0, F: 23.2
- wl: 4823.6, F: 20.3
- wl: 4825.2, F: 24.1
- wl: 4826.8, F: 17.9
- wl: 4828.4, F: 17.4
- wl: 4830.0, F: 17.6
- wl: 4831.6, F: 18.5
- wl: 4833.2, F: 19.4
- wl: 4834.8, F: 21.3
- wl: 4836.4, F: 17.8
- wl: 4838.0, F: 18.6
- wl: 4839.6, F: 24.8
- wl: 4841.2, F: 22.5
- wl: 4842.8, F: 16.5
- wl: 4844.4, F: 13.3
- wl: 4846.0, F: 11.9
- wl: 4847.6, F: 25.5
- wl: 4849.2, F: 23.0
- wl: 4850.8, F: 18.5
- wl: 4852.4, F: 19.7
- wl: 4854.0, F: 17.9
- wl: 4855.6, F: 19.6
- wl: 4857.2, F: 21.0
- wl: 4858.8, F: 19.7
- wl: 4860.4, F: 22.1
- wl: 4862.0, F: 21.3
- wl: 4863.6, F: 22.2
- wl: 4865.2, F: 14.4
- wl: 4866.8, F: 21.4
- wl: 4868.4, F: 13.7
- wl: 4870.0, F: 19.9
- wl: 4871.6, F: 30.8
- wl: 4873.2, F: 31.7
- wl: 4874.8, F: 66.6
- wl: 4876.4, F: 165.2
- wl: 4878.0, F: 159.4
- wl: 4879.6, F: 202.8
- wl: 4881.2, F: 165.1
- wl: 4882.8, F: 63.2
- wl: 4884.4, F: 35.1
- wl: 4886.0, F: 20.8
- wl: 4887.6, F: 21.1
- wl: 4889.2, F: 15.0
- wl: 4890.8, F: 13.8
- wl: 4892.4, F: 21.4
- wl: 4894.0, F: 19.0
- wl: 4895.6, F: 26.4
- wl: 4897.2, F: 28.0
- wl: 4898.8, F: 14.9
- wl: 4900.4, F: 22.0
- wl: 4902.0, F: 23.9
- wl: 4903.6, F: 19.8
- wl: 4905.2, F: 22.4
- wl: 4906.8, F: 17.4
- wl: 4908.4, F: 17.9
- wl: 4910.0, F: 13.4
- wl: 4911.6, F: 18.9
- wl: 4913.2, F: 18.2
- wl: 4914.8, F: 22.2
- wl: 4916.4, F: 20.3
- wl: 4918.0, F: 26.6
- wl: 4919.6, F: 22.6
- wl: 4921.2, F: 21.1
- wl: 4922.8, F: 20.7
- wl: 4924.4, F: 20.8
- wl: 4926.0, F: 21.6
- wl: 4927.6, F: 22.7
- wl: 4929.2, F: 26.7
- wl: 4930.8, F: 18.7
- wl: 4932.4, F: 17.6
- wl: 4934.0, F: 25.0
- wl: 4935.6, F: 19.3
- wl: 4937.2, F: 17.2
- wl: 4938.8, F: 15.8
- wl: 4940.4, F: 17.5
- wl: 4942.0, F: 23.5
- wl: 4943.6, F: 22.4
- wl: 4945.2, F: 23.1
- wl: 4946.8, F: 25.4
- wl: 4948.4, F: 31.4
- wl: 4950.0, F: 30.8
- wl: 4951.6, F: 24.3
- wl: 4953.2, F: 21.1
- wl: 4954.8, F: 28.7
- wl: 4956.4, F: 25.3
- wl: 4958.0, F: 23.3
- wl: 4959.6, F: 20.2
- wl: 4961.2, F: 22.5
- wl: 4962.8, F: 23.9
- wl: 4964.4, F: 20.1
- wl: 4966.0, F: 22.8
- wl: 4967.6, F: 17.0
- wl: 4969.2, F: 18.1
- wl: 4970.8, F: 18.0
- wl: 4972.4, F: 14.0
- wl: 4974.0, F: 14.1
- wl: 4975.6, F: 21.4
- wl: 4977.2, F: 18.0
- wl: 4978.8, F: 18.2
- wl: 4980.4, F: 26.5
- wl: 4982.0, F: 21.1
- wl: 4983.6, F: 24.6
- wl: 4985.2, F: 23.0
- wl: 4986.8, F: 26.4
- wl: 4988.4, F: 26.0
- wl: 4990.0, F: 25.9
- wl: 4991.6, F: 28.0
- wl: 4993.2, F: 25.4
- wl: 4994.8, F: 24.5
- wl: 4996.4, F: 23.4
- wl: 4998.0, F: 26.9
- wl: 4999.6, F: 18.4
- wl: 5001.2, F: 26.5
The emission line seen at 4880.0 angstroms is [O II]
